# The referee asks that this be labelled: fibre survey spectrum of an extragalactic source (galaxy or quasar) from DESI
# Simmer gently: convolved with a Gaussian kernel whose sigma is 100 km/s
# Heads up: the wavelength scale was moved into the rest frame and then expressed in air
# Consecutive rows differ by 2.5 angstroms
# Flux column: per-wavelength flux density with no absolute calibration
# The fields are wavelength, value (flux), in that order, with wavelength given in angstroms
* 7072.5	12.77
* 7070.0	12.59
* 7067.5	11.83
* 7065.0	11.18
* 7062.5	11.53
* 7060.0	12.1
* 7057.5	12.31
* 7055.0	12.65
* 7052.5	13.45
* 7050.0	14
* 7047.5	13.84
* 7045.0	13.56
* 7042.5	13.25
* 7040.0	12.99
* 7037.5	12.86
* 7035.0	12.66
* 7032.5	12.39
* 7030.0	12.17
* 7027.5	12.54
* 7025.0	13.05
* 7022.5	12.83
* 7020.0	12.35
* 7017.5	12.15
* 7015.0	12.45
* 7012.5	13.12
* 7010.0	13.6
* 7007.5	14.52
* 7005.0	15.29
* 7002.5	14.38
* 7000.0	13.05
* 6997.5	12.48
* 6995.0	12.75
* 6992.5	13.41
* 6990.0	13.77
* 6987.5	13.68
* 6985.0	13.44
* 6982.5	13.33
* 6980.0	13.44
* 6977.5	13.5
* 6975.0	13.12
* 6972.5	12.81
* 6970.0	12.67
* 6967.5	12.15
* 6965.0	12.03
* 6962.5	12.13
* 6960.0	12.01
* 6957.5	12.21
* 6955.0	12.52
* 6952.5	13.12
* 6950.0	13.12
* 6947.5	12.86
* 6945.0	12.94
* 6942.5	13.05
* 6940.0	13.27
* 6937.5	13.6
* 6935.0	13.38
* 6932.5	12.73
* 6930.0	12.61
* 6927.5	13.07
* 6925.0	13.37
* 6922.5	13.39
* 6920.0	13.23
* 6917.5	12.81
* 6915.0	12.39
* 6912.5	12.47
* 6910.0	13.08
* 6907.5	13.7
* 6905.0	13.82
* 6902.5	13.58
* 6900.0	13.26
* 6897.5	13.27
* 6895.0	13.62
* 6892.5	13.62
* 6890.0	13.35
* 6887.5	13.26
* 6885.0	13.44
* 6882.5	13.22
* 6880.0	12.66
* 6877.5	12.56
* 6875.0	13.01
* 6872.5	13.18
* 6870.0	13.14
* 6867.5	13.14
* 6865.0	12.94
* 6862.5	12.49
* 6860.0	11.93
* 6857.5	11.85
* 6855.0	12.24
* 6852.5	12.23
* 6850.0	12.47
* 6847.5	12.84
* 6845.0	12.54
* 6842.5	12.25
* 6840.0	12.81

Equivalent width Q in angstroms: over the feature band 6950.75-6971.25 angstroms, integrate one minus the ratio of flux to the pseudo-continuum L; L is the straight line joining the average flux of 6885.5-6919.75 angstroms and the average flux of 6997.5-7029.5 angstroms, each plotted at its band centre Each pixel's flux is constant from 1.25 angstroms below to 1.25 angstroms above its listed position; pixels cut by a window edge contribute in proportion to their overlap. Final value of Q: 1.3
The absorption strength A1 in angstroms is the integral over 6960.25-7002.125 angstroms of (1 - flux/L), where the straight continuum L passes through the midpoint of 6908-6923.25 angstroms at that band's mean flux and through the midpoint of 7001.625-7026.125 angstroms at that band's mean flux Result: 0.7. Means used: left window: 12.9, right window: 13.4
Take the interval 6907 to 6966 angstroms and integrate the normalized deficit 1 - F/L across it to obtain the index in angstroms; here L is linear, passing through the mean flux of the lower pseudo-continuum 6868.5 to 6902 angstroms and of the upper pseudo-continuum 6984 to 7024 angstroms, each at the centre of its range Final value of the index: 1.7 angstroms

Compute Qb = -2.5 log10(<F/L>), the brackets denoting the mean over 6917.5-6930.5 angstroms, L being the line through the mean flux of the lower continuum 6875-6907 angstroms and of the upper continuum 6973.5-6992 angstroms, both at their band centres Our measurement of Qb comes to 0.02 mag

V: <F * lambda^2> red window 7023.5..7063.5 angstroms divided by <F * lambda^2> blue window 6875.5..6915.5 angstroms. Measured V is 1.01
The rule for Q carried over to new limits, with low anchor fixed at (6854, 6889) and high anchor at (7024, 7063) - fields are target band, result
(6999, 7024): -1.0 angstroms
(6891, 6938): -1.4 angstroms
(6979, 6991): -0.6 angstroms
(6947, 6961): 0.2 angstroms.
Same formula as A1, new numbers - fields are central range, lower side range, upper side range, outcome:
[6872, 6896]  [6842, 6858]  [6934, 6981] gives -1.28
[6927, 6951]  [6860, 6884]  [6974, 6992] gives 0.32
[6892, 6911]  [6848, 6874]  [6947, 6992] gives -1.20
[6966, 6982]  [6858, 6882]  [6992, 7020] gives 0.30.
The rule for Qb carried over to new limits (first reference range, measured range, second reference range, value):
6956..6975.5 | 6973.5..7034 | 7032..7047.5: -0.041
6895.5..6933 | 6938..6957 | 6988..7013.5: 0.029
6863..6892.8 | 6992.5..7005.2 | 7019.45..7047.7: -0.043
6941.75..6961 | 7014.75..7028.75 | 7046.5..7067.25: 0.005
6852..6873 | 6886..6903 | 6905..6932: -0.048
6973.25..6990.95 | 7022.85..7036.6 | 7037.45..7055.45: 0.068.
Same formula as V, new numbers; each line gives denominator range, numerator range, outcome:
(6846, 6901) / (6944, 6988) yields 1.02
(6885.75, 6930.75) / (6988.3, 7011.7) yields 1.06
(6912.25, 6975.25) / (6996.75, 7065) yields 1.04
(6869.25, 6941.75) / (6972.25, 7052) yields 1.03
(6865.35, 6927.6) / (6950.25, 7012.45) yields 1.02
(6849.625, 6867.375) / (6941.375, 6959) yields 1.07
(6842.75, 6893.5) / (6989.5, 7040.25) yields 1.07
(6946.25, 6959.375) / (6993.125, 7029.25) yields 1.05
